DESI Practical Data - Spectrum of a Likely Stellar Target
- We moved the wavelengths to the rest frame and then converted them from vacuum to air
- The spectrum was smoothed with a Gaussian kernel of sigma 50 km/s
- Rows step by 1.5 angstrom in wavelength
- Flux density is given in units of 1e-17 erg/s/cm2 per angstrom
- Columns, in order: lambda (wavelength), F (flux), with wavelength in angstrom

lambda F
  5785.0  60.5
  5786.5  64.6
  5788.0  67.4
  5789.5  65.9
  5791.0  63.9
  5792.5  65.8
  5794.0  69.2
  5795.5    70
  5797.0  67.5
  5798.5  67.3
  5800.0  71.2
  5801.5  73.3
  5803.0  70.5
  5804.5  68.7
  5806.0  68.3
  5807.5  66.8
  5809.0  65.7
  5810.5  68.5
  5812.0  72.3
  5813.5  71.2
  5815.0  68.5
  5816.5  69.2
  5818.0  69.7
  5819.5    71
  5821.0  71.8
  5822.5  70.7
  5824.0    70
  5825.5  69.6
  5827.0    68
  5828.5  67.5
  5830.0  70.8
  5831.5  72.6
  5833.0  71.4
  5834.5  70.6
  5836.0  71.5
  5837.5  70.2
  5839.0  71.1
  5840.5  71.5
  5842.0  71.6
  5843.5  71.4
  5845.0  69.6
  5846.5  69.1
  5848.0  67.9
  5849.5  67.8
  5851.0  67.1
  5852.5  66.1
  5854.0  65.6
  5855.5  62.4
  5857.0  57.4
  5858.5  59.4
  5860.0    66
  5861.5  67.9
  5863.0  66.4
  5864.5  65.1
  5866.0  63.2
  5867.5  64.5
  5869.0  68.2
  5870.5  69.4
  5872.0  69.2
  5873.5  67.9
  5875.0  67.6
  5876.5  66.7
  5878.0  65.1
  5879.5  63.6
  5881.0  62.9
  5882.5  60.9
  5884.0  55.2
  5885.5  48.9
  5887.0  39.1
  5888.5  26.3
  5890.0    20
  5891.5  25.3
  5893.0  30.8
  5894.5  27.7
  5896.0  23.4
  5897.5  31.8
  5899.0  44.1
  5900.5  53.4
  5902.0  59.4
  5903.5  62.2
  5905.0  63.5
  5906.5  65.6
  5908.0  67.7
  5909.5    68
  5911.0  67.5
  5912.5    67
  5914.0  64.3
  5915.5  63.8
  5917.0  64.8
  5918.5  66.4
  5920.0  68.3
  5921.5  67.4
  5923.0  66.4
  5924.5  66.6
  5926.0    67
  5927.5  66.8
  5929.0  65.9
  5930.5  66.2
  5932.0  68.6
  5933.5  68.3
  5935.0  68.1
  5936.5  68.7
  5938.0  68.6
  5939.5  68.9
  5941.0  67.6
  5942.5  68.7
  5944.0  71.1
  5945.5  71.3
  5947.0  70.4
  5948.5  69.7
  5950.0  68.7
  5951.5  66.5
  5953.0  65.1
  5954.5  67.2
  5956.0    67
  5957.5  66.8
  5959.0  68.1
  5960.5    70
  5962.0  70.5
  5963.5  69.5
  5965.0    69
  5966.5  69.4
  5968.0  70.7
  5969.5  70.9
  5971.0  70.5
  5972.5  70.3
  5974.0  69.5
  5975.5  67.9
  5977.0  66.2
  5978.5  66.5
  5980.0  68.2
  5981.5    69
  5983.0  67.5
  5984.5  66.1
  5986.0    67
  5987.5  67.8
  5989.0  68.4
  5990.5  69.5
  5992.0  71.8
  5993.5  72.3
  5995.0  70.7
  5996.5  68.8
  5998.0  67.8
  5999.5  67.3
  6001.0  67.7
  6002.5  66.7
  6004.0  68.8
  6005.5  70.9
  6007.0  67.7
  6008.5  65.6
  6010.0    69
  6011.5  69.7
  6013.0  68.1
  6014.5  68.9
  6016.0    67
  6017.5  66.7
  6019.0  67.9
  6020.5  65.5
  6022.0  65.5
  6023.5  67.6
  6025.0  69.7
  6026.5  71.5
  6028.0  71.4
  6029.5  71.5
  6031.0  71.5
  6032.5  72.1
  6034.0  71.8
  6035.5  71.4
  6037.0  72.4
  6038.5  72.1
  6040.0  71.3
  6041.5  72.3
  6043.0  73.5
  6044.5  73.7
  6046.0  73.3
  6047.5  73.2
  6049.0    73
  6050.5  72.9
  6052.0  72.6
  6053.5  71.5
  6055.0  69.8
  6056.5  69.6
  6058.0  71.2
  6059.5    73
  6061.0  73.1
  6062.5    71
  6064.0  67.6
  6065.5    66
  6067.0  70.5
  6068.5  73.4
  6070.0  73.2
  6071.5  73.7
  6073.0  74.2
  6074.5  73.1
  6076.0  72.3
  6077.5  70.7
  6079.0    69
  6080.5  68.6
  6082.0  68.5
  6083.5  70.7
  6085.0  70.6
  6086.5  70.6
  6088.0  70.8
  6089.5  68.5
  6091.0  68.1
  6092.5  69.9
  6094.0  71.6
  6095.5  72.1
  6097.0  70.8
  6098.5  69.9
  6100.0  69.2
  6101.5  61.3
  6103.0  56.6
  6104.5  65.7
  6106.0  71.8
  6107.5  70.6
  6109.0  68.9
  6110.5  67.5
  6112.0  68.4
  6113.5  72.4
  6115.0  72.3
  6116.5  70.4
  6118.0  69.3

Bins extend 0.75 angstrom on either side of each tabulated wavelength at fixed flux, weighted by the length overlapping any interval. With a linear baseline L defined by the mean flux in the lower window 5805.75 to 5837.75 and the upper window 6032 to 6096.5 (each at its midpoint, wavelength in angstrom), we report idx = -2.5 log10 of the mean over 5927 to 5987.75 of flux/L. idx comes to 0.035 mag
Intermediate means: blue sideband 69.8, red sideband 71.4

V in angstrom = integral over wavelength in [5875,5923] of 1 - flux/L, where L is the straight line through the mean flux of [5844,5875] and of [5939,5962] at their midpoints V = 9.4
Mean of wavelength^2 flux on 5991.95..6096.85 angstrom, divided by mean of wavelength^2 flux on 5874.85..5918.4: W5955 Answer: 1.4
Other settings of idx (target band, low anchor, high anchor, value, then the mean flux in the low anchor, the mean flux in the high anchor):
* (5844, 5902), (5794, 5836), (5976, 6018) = 0.23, 69.8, 68.3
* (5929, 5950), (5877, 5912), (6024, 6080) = -0.23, 49.5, 71.7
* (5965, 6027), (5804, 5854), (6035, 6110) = 0.03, 69.6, 70.6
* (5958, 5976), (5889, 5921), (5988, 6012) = -0.11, 52.5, 68.9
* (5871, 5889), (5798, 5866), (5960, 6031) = 0.18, 68.6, 68.8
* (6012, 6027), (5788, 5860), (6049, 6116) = 0.03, 68.6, 70.1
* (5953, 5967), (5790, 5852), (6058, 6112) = 0.02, 69.5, 69.8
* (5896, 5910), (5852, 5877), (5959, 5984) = 0.20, 65.5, 69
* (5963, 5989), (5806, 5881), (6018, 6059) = 0.02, 68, 71.1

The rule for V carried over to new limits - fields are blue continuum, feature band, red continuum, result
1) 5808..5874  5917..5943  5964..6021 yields 0.4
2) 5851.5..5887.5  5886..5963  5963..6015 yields 6.5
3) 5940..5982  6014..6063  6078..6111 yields -1.5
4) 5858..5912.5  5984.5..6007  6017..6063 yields -0.7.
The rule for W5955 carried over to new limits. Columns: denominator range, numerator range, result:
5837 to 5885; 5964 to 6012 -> 1.09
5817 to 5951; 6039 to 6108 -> 1.19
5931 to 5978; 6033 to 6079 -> 1.08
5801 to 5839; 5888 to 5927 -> 0.80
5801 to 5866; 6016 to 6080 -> 1.11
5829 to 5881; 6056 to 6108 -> 1.12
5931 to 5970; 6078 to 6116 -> 1.05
